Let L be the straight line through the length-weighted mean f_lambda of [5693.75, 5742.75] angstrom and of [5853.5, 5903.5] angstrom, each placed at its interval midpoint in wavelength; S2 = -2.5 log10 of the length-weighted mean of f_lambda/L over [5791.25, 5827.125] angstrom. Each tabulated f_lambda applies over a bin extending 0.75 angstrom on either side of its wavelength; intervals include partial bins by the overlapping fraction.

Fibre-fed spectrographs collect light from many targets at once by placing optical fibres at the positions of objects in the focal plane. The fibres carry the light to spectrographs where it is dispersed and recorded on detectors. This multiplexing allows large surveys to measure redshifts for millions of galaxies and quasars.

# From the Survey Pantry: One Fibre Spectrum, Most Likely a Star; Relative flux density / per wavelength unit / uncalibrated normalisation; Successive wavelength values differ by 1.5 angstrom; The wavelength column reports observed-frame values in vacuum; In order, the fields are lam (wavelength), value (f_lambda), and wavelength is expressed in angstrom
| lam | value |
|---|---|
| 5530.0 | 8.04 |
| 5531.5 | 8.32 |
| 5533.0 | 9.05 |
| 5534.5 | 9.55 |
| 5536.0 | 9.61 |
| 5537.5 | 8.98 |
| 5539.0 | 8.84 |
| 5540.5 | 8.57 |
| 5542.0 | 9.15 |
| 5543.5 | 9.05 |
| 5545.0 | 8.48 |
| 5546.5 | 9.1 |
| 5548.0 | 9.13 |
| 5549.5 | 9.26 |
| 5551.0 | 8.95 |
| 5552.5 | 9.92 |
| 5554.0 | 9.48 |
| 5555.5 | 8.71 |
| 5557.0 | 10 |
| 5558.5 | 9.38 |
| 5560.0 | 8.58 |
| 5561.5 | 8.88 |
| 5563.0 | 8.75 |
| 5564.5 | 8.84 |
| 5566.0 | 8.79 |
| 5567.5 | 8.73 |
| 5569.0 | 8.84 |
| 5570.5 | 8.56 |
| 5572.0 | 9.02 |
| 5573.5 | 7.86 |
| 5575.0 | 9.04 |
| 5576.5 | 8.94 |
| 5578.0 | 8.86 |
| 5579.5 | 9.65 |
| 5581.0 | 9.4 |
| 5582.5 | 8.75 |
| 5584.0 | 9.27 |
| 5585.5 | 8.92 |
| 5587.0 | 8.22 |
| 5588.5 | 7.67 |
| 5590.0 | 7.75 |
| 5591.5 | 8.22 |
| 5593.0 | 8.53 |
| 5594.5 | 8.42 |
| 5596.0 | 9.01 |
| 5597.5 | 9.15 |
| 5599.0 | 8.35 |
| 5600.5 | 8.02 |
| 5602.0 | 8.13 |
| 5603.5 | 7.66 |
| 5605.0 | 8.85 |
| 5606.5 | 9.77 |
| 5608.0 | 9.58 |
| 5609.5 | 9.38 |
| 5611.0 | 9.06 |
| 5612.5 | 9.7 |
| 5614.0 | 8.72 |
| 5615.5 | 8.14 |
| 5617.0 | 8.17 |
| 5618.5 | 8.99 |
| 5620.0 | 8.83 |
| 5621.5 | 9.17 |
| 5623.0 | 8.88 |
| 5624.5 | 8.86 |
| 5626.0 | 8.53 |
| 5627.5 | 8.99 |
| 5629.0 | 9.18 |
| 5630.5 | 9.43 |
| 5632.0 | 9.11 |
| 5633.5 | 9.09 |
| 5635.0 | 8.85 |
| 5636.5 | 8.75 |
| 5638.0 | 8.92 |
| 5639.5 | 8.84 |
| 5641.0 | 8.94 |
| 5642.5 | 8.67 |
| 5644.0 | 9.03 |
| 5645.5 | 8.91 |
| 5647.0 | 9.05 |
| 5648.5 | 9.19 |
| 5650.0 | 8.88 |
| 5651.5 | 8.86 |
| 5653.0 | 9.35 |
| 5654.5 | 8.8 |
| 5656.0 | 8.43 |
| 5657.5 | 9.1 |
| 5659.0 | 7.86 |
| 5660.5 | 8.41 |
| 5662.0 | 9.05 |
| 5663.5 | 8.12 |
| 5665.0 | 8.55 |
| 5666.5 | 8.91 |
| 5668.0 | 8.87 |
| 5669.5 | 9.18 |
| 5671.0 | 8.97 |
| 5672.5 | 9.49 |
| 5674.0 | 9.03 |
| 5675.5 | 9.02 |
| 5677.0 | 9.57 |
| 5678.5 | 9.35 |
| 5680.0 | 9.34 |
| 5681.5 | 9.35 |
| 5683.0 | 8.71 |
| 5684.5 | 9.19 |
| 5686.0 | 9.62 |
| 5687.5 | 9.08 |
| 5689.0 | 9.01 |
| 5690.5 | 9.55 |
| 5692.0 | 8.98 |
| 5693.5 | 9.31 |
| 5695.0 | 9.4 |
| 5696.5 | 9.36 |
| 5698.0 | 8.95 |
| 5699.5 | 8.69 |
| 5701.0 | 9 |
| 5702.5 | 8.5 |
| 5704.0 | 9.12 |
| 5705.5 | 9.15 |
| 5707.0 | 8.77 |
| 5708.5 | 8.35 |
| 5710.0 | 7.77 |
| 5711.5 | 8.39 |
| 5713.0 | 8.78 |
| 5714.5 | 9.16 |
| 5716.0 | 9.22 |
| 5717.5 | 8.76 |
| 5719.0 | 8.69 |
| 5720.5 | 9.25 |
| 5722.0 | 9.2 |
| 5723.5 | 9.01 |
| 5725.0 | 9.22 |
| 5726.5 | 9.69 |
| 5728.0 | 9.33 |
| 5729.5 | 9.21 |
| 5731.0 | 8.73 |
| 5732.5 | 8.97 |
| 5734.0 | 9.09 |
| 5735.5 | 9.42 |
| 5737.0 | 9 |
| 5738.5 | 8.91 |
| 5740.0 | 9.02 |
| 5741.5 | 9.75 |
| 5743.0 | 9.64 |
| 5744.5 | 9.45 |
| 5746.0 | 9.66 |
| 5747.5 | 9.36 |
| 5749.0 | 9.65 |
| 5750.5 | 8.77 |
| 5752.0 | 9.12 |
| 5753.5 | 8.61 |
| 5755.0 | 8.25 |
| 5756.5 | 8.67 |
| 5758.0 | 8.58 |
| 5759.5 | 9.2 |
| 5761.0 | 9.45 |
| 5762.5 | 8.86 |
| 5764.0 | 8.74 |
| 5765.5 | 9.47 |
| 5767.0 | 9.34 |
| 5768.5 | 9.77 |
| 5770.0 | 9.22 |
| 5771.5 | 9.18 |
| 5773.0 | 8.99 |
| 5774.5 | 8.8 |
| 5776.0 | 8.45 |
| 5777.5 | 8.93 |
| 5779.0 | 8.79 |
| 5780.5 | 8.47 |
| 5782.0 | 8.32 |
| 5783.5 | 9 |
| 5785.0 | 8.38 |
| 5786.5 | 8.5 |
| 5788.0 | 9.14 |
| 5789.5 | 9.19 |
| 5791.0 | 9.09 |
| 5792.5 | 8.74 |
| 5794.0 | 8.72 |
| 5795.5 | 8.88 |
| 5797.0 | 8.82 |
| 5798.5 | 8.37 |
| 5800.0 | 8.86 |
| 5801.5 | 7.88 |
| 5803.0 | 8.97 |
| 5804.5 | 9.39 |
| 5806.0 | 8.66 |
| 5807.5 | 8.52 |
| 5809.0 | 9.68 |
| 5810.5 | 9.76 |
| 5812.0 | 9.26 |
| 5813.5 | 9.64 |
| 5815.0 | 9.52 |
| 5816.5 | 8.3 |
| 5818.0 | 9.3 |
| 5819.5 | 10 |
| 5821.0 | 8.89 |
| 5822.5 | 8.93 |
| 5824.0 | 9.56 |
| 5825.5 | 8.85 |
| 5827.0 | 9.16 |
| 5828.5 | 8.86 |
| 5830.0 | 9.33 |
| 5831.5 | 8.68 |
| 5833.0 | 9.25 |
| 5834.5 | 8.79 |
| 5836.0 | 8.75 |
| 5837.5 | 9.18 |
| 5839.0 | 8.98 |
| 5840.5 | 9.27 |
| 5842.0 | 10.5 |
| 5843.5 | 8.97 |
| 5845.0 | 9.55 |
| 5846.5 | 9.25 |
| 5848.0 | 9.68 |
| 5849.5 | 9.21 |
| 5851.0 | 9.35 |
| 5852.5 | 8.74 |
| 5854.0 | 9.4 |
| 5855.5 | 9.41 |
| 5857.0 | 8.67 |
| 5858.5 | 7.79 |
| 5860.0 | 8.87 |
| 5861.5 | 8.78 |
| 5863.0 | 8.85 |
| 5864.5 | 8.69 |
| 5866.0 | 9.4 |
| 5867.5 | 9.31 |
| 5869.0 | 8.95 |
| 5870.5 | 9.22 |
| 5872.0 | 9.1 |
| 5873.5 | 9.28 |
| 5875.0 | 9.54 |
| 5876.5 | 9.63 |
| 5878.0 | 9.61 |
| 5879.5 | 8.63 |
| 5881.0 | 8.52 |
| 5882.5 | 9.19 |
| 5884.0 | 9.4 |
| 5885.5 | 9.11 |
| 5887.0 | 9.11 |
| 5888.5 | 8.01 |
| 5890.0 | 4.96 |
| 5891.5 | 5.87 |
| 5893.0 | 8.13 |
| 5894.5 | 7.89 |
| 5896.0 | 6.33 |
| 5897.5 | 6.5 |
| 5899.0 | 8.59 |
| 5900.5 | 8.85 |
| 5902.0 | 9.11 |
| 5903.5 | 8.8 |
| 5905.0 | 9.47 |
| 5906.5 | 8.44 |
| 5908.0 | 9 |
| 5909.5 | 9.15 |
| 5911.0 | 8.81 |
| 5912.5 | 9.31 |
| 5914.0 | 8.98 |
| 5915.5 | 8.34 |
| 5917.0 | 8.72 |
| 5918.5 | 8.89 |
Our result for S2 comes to -0.03 mag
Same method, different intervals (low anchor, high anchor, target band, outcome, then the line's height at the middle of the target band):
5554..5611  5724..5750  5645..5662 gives 0.02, 9.02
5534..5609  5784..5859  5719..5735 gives -0.02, 8.98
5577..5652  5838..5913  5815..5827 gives -0.04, 8.79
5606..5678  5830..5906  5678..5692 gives -0.04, 8.91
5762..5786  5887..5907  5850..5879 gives -0.12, 8.1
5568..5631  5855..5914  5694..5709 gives -0.03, 8.72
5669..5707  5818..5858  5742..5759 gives 0.01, 9.17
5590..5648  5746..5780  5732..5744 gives -0.03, 8.99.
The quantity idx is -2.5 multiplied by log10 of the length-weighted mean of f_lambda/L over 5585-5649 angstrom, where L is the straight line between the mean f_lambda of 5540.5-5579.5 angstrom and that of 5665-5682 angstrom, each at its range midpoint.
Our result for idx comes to 0.035 mag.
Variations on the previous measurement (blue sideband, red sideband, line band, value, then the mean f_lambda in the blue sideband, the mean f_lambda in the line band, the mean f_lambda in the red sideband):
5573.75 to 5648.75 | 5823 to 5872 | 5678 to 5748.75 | -0.02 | 8.82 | 9.1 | 9.1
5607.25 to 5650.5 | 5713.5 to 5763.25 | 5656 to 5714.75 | 0.01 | 8.96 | 8.94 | 9.12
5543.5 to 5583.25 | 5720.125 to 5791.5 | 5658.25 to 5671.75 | 0.05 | 9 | 8.66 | 9.06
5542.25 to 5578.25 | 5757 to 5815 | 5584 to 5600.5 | 0.07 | 8.97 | 8.44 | 8.95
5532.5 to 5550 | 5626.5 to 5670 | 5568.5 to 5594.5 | 0.04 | 9.06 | 8.67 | 8.87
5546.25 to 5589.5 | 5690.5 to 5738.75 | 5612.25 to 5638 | 0.01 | 8.94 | 8.89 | 8.99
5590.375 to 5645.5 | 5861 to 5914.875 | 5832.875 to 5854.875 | -0.07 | 8.82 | 9.26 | 8.62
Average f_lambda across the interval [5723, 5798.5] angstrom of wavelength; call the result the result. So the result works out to 9.02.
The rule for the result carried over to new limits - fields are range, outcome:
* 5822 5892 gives 8.95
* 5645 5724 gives 8.95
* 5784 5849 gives 9.07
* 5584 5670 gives 8.78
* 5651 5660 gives 8.72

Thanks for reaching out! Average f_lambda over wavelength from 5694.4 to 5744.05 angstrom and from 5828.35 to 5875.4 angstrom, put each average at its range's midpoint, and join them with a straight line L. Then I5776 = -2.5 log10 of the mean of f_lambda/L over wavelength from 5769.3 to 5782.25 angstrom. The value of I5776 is 0.03 mag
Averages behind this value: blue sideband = 9.02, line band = 8.81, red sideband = 9.11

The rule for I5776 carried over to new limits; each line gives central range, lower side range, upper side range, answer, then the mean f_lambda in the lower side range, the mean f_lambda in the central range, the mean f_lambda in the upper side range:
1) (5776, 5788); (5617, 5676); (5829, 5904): 0.02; 8.89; 8.65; 8.78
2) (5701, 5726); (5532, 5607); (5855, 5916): -0.01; 8.85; 8.85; 8.62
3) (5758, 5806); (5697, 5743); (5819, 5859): 0.02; 8.98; 8.89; 9.15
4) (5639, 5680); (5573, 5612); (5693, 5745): 0.00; 8.72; 8.91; 9.03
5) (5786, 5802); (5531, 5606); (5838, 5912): 0.00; 8.83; 8.76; 8.78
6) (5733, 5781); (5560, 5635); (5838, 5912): -0.04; 8.79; 9.08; 8.78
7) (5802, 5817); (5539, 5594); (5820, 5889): -0.01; 8.87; 9.16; 9.1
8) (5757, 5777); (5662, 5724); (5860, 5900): -0.03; 8.99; 9.07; 8.49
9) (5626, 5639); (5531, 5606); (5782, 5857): -0.01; 8.83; 9.01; 9.07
